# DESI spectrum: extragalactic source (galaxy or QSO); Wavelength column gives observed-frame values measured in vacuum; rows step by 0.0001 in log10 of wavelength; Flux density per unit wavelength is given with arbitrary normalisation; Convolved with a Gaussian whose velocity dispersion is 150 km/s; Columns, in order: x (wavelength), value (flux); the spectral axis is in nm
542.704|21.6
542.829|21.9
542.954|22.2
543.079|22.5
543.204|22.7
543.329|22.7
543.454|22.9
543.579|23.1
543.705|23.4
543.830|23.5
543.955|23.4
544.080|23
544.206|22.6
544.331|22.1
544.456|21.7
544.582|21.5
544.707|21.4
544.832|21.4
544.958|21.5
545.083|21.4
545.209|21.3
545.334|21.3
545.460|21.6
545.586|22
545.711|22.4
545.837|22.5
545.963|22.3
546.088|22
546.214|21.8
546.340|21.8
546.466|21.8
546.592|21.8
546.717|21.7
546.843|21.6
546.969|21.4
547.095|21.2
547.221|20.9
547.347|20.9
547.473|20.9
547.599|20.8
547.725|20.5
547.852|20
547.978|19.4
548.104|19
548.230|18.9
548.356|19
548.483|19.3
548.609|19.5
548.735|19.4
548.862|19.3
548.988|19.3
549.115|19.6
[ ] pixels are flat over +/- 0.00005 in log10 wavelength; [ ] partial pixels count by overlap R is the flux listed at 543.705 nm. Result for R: 23.4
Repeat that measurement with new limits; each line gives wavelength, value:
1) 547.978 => 19.4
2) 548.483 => 19.3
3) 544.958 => 21.5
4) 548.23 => 18.9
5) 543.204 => 22.7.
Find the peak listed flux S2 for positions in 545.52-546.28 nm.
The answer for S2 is 22.5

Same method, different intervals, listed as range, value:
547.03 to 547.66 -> 21.2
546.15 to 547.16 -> 21.8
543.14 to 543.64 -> 23.1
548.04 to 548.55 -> 19.3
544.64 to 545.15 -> 21.5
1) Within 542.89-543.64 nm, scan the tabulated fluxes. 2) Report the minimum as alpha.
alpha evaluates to 22.2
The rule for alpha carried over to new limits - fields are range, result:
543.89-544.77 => 21.4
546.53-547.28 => 20.9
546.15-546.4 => 21.8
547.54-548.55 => 18.9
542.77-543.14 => 21.9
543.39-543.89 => 22.9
